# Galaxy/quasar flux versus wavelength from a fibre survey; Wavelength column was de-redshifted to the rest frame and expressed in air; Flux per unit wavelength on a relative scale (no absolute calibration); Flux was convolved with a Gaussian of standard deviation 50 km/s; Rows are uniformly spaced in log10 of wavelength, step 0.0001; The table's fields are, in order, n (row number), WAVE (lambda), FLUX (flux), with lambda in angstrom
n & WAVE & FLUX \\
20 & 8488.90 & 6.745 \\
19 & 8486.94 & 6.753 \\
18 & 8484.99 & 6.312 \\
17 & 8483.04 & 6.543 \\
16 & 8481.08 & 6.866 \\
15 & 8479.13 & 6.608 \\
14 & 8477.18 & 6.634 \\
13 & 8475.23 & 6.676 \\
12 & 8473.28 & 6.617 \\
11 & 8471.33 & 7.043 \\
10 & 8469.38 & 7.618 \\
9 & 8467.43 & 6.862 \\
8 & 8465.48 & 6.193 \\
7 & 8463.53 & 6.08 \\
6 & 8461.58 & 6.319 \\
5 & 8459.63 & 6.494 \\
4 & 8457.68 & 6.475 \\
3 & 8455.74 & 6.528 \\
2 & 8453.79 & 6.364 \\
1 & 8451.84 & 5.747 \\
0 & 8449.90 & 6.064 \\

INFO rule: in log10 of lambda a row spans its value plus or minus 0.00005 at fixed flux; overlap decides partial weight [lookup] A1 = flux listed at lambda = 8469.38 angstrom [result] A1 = 7.618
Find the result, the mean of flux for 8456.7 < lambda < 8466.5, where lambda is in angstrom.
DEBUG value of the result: 6.32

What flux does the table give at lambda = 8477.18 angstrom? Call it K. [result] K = 6.634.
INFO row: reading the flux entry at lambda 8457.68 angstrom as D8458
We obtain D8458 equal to 6.475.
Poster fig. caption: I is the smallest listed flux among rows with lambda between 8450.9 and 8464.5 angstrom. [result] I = 5.747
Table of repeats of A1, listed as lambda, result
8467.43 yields 6.862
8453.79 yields 6.364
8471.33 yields 7.043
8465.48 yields 6.193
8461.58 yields 6.319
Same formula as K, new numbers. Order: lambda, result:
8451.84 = 5.747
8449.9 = 6.064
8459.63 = 6.494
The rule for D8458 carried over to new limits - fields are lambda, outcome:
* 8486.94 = 6.753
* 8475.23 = 6.676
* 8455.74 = 6.528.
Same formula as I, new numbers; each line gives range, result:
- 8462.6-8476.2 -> 6.08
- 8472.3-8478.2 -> 6.617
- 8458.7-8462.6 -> 6.319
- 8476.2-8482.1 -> 6.608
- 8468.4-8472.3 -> 7.043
